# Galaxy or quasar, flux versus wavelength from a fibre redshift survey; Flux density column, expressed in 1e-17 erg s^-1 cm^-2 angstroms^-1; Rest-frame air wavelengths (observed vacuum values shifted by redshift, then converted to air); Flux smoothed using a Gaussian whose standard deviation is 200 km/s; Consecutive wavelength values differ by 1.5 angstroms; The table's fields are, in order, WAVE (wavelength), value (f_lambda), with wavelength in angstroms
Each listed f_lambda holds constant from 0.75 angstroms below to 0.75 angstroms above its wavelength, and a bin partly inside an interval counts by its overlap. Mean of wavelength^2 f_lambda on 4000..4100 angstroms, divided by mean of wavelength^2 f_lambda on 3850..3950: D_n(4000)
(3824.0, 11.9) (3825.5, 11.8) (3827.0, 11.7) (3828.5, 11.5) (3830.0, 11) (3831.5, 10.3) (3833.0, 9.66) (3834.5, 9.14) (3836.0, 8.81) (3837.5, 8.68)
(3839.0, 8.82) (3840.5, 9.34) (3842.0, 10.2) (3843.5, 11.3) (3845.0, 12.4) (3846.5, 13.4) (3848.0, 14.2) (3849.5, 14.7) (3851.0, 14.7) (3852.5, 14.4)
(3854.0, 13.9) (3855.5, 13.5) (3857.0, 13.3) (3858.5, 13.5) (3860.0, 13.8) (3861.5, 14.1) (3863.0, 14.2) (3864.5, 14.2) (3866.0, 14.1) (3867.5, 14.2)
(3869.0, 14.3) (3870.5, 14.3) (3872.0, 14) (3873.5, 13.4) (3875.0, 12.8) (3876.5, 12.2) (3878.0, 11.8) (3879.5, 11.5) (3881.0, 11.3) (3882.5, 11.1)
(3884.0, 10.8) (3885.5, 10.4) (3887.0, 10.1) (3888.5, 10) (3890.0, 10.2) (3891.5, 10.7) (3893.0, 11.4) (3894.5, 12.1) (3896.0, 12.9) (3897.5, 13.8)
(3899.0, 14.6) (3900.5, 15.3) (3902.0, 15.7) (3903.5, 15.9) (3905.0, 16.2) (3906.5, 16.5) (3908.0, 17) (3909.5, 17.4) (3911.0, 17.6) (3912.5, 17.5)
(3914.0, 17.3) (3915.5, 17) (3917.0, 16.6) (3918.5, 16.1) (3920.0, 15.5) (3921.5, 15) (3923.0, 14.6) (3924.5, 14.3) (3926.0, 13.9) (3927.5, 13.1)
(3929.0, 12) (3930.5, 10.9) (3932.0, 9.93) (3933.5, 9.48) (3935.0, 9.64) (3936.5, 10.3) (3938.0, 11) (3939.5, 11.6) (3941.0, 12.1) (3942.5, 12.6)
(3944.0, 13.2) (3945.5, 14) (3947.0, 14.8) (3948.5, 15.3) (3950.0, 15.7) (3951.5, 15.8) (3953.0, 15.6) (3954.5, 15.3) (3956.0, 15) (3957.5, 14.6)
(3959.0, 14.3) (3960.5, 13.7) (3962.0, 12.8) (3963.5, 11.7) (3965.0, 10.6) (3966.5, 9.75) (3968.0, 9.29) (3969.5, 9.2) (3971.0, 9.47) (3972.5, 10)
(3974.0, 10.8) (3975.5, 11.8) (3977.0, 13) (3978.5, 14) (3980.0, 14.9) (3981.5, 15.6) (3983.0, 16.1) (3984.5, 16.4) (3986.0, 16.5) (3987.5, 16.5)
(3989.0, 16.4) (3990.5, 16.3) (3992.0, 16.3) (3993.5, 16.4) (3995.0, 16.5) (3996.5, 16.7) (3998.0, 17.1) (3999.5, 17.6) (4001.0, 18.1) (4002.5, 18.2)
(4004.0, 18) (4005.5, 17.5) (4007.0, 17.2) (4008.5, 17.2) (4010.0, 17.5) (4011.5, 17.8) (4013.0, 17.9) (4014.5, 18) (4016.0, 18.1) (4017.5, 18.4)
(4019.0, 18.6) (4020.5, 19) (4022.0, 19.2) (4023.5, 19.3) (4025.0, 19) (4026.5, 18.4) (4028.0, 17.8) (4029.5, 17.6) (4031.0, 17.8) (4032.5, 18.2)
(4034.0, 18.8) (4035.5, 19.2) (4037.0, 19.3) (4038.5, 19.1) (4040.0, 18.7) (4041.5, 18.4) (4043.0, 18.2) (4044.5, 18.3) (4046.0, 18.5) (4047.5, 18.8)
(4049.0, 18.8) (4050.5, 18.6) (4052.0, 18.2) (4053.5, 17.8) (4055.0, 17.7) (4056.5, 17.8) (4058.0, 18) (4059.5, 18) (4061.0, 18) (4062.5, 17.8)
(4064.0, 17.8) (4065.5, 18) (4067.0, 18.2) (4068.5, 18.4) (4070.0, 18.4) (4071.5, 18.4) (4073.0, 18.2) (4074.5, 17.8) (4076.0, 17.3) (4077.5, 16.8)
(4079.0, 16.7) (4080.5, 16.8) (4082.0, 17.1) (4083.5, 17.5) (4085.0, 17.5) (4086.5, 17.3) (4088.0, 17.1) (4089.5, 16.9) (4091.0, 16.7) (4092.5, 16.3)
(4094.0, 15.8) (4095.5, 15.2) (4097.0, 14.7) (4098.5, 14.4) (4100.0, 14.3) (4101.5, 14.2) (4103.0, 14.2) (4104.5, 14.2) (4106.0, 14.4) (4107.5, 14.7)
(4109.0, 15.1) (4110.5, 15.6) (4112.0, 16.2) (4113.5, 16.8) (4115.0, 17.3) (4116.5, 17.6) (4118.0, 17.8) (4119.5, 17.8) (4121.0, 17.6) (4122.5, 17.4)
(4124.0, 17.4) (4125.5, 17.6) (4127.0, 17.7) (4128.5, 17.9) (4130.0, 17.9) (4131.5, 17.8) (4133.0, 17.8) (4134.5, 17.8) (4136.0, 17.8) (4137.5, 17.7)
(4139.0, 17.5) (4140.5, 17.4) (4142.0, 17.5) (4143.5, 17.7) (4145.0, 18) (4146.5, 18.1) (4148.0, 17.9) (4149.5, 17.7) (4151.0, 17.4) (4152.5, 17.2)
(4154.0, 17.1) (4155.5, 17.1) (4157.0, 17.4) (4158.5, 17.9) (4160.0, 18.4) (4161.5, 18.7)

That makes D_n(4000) 1.4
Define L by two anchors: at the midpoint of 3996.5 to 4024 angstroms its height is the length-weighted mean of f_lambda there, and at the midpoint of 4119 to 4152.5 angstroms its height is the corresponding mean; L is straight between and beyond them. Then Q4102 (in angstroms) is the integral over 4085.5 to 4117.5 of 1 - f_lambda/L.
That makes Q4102 3.7 angstroms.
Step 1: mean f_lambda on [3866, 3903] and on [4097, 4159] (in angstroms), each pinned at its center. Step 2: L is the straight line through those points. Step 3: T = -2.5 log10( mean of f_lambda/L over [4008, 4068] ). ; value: -0.20 mag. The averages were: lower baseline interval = 12.5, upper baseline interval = 16.9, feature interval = 18.3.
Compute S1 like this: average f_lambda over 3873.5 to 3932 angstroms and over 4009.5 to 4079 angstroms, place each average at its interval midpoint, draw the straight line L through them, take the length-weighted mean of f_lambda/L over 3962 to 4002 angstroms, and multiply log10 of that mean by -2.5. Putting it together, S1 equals 0.16 mag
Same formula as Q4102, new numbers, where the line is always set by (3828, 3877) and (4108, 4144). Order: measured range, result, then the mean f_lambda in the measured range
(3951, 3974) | 3.3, 12.4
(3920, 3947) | 3.0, 12.4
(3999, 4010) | -1.8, 17.7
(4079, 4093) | -0.3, 17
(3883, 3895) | 2.2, 10.7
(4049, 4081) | -3.2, 17.9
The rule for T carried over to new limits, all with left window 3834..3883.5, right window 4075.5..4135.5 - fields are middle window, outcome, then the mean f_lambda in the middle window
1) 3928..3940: 0.28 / 10.6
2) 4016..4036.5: -0.21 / 18.6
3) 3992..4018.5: -0.17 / 17.5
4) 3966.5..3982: 0.23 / 11.6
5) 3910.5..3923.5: -0.21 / 16.4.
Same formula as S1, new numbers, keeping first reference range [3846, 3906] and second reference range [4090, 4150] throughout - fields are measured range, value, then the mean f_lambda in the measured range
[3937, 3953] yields 0.04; 13.7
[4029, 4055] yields -0.19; 18.5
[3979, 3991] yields -0.09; 16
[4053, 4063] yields -0.13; 17.9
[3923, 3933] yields 0.12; 12.5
